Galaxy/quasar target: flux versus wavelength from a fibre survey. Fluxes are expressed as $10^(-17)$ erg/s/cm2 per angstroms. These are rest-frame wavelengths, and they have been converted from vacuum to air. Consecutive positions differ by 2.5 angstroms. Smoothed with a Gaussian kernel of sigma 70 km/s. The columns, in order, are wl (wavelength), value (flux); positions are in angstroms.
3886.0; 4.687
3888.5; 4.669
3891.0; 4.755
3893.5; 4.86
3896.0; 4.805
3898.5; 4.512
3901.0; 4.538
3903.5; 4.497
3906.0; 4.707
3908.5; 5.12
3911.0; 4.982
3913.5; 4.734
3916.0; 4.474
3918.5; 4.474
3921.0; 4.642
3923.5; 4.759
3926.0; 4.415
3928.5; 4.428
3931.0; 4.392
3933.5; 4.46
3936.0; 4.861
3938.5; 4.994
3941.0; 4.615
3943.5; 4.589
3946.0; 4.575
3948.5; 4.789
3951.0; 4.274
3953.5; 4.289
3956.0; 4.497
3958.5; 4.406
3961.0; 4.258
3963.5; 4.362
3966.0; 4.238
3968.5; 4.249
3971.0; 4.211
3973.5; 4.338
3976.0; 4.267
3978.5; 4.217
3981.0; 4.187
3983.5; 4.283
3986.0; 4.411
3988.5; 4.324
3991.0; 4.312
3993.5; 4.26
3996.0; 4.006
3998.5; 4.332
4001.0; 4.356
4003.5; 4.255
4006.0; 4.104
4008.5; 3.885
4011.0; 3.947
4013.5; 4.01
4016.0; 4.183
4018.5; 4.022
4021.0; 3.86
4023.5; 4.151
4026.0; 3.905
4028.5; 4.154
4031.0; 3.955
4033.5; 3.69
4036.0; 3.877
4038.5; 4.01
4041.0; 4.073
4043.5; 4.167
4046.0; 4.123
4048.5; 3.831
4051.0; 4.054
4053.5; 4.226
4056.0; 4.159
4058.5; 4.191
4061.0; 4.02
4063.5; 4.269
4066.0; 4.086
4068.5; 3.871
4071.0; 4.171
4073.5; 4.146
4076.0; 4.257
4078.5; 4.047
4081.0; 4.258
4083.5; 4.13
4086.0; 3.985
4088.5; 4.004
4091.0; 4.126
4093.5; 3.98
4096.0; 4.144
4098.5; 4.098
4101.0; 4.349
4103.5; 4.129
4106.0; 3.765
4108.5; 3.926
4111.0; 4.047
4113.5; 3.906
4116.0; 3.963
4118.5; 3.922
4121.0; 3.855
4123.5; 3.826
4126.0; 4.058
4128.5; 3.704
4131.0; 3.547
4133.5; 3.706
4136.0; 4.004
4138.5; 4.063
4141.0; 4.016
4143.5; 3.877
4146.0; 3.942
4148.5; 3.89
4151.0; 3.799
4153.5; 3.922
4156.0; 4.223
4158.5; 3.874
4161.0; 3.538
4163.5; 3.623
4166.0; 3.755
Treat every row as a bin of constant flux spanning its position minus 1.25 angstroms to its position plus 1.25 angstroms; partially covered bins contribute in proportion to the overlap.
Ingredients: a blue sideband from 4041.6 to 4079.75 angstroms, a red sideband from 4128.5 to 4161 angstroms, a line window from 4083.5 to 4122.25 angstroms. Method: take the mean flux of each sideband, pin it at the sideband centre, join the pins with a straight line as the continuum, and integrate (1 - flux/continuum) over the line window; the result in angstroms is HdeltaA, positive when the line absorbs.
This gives -0.21 angstroms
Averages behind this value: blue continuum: 4.11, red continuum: 3.88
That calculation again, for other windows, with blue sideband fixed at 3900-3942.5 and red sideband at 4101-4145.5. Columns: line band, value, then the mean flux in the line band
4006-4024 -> 1.3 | 4.01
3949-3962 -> 0.4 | 4.37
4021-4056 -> 1.7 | 4.02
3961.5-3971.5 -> 0.5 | 4.27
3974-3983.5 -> 0.4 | 4.24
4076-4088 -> -0.1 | 4.11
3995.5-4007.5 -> 0.4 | 4.22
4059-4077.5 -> 0.0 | 4.12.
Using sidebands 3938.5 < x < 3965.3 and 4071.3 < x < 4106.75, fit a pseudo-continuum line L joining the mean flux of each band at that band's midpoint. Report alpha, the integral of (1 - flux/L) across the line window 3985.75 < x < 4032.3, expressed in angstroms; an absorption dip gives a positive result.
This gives 2.2 angstroms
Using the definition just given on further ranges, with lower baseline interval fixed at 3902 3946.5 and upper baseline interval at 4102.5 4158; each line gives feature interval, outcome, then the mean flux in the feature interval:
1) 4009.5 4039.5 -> 2.2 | 3.98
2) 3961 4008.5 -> 2.0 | 4.25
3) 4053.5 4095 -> 0.0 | 4.11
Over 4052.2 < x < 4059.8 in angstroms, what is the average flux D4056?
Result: 4.19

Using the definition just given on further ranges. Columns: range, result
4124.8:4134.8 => 3.75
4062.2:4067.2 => 4.18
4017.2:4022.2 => 3.94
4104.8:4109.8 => 3.85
